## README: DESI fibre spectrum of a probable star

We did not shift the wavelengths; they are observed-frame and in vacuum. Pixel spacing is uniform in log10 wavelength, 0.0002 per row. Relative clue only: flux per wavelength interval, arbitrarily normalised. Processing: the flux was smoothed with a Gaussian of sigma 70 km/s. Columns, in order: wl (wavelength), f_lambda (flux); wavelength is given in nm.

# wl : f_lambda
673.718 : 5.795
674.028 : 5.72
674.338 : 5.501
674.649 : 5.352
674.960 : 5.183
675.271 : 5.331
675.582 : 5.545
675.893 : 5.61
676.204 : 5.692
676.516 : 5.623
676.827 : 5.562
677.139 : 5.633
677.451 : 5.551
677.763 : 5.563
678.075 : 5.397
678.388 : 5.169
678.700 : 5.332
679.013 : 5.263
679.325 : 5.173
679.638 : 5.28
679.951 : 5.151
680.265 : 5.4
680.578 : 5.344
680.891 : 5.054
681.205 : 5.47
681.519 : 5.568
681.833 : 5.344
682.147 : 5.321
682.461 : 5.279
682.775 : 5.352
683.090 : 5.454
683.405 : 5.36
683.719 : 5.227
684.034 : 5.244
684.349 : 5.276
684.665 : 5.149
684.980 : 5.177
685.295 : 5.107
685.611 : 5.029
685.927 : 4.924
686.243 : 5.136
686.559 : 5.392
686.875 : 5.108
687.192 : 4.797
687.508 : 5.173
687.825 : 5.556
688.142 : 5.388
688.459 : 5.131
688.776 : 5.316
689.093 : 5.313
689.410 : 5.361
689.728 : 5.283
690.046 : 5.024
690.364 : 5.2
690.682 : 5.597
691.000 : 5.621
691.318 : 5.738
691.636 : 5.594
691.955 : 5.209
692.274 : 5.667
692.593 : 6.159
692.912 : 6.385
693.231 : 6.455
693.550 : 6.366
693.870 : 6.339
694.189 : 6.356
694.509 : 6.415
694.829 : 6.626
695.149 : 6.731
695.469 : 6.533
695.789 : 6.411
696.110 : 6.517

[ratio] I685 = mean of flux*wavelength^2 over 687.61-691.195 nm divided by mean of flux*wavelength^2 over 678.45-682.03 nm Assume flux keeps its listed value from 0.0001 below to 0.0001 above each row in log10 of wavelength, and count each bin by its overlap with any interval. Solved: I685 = 1.04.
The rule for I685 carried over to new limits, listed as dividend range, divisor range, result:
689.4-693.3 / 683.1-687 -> 1.11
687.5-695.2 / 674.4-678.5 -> 1.10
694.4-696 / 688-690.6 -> 1.27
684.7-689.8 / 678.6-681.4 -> 1.01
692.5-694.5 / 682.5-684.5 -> 1.23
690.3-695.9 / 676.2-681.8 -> 1.18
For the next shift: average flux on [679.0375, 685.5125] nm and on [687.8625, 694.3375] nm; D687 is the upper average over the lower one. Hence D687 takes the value 1.1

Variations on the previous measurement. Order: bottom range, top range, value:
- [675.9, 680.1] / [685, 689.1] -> 0.95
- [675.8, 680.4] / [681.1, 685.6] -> 0.98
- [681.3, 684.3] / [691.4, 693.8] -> 1.12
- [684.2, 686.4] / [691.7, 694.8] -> 1.20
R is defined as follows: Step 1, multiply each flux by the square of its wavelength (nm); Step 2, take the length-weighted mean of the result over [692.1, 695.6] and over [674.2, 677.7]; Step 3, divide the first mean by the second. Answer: 1.22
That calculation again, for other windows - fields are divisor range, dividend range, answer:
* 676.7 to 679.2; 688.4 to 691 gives 1.01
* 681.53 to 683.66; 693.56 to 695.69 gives 1.25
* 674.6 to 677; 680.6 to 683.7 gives 0.99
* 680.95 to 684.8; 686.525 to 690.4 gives 1.00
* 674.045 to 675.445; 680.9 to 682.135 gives 1.02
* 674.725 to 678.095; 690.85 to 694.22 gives 1.14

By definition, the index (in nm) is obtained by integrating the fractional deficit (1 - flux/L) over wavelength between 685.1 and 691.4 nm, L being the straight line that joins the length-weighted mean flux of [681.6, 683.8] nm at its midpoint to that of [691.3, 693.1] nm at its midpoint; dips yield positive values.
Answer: 0.41 nm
